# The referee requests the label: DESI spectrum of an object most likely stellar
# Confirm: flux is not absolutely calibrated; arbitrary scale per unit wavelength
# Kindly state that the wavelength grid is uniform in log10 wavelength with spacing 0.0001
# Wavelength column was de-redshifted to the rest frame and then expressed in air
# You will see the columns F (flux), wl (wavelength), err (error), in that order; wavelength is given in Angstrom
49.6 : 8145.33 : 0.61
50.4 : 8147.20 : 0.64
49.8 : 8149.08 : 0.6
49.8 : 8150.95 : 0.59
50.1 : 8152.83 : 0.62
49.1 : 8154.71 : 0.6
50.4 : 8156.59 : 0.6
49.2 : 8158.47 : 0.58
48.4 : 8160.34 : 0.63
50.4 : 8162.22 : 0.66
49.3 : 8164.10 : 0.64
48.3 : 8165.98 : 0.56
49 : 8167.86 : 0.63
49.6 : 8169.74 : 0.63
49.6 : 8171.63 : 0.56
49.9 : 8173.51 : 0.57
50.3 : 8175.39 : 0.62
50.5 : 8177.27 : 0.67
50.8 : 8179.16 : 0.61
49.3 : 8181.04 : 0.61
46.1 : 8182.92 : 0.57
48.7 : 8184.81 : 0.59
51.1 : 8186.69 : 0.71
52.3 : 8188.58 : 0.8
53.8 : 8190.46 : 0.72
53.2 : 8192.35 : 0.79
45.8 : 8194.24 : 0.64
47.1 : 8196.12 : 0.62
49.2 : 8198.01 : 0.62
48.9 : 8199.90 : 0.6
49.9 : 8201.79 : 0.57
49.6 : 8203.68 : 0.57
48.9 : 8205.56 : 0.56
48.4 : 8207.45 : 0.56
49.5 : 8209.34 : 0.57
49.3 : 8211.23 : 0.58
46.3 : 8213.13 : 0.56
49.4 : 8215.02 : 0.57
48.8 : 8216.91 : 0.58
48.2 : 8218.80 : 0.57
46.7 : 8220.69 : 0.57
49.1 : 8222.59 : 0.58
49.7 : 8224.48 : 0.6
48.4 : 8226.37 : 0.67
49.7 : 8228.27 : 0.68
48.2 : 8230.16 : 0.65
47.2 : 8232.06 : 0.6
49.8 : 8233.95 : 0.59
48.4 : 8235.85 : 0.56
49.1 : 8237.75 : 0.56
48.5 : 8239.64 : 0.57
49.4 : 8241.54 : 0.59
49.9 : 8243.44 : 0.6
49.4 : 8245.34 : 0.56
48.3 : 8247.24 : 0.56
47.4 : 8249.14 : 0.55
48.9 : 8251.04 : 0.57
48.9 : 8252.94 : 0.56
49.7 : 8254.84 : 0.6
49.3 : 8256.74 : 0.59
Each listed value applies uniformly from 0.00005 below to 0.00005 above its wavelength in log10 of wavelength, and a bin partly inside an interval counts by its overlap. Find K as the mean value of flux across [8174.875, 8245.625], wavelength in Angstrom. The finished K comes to 49.2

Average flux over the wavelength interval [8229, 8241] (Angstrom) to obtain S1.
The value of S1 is 48.6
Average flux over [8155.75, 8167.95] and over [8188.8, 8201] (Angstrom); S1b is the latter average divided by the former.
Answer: 1.0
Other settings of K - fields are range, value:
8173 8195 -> 50.2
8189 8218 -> 49.3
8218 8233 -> 48.4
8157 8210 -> 49.6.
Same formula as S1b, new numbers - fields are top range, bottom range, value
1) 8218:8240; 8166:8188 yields 0.98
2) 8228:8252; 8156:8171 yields 0.99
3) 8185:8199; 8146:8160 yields 1.01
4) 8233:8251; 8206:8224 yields 1.01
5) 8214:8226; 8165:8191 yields 0.98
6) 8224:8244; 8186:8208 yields 0.98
